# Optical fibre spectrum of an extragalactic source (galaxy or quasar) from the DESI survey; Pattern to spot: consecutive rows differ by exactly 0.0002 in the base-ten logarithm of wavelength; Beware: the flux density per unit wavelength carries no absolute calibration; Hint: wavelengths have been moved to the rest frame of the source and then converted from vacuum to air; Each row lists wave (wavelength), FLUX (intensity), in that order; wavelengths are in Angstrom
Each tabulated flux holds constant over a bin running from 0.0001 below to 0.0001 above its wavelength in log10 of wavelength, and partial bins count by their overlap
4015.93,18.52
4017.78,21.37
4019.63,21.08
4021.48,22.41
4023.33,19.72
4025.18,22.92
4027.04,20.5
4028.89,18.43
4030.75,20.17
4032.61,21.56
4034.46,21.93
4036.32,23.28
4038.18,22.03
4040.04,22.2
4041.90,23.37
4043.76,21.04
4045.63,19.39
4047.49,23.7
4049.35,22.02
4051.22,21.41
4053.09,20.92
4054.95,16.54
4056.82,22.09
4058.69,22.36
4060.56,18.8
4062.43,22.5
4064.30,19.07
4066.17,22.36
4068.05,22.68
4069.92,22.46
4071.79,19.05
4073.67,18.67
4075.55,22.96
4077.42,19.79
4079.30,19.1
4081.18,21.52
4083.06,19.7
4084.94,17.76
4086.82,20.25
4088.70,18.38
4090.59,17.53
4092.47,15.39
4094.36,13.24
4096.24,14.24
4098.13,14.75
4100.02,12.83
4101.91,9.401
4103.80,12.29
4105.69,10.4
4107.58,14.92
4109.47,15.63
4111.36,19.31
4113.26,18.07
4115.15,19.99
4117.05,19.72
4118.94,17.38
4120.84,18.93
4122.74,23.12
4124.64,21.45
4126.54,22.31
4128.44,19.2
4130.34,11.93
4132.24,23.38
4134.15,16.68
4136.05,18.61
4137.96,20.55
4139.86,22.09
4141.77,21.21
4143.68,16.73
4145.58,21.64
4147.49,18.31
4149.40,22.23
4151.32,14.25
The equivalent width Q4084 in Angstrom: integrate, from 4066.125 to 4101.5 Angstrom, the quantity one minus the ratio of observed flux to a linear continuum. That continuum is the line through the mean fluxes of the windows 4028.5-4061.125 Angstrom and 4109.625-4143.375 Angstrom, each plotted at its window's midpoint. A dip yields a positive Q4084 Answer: 3.7 Angstrom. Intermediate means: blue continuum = 21.2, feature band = 18.3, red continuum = 19.5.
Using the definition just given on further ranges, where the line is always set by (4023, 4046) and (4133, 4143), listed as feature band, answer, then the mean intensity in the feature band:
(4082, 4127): 7.48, 16.9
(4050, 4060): 0.20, 20.6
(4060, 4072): -0.17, 21.2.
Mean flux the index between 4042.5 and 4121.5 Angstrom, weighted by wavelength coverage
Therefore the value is 18.5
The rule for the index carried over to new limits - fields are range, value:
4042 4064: 21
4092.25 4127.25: 16.5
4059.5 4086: 20.5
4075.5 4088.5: 19.9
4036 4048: 22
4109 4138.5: 19.2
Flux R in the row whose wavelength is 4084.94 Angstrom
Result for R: 17.76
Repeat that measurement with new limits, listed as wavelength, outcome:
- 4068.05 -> 22.68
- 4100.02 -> 12.83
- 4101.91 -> 9.401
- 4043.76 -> 21.04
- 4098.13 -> 14.75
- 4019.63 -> 21.08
